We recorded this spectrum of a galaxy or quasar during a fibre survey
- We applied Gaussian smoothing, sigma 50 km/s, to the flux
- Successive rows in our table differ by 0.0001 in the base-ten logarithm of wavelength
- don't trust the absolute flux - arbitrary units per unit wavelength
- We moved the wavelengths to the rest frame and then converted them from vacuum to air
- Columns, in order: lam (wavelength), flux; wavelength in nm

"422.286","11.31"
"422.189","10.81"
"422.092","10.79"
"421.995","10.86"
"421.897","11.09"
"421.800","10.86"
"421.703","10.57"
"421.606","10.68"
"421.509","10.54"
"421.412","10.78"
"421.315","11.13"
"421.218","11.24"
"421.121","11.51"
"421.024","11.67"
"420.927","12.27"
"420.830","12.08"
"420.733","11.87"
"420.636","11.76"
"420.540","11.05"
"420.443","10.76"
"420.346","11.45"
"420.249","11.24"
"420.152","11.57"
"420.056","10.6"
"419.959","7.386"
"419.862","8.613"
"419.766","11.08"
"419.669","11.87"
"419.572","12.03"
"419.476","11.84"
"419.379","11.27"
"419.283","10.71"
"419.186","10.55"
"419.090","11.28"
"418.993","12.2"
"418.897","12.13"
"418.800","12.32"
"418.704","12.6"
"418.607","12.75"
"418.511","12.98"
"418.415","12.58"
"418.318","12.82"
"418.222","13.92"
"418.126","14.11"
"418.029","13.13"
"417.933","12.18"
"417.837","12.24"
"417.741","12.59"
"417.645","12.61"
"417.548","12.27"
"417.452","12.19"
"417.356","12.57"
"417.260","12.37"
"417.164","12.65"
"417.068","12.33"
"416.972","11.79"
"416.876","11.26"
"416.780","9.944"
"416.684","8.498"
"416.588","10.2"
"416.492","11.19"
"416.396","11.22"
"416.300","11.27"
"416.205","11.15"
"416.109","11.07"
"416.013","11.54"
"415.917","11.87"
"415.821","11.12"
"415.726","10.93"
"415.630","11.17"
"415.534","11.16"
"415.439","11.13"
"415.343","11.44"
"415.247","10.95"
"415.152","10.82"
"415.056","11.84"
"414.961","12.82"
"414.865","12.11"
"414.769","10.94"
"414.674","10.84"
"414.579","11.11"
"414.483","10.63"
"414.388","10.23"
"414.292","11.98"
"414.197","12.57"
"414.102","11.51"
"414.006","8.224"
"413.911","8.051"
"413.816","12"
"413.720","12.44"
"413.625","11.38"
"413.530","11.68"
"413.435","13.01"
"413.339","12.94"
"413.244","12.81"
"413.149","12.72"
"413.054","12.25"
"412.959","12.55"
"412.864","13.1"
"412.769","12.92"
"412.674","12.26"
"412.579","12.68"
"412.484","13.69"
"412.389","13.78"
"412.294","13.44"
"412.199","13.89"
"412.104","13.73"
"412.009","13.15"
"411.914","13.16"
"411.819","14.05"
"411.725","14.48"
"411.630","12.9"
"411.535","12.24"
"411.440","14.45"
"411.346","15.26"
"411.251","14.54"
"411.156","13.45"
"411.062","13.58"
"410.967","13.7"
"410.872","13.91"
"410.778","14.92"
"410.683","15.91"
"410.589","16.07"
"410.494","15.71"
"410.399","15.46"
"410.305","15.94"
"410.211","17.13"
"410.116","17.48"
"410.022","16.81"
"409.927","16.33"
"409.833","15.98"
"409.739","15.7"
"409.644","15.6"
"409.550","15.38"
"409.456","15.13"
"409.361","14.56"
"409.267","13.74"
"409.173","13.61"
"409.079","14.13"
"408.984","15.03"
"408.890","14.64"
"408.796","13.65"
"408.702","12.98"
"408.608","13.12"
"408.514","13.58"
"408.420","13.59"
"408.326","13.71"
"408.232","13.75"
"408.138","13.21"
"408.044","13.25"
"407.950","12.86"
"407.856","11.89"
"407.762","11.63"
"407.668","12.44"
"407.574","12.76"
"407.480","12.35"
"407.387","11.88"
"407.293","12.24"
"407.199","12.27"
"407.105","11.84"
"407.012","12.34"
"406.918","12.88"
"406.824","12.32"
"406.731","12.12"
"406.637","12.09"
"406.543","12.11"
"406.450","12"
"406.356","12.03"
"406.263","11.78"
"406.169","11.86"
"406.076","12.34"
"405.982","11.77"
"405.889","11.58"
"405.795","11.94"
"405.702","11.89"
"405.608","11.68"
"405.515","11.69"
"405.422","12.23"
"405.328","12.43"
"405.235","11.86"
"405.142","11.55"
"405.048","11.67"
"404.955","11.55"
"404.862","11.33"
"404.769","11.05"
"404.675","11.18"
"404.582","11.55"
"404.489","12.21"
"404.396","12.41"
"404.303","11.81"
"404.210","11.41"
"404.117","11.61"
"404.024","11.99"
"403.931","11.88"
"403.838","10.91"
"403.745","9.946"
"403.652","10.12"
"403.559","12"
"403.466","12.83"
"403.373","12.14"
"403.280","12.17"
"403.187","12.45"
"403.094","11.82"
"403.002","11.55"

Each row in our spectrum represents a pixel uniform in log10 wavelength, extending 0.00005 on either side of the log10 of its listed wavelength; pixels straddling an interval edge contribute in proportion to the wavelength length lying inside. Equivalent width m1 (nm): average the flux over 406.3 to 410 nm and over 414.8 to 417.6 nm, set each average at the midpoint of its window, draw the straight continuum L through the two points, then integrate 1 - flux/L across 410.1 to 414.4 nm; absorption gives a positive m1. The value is -0.32 nm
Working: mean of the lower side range 13.4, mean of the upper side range 11.4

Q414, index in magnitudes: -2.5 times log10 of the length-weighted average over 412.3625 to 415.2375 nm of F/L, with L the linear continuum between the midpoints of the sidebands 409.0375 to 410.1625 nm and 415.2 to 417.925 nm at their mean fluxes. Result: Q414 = 0.104 mag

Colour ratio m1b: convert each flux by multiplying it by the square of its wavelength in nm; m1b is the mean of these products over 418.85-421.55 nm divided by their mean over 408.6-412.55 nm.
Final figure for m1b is 0.8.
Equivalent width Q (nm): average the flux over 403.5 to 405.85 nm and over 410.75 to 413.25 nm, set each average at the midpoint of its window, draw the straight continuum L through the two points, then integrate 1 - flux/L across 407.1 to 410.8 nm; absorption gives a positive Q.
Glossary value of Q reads -0.44 nm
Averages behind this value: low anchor 11.6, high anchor 13.5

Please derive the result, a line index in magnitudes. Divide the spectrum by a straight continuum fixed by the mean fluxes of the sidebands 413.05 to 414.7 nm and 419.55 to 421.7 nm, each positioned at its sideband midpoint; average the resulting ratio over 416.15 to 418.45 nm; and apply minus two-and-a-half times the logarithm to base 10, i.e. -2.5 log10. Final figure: -0.07 mag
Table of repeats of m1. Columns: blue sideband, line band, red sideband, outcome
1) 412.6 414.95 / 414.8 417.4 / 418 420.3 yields 0.081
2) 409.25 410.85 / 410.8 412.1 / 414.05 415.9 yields 0.065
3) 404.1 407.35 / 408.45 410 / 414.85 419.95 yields -0.361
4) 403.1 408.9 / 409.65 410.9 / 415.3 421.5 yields -0.420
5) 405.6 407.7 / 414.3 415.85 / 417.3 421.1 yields 0.090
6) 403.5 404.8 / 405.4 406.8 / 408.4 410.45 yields 0.090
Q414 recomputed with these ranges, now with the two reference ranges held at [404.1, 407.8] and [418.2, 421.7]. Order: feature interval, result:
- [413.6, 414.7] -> 0.07 mag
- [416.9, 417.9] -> -0.07 mag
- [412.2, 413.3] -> -0.11 mag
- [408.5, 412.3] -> -0.23 mag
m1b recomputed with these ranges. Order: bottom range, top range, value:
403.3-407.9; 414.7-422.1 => 1.03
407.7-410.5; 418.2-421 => 0.84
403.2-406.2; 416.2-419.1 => 1.10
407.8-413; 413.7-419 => 0.84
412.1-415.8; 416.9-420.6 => 1.02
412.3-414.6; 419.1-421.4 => 0.96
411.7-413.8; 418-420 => 0.94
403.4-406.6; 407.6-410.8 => 1.27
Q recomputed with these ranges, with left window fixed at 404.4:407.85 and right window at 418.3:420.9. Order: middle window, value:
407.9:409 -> -0.16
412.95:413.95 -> -0.03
